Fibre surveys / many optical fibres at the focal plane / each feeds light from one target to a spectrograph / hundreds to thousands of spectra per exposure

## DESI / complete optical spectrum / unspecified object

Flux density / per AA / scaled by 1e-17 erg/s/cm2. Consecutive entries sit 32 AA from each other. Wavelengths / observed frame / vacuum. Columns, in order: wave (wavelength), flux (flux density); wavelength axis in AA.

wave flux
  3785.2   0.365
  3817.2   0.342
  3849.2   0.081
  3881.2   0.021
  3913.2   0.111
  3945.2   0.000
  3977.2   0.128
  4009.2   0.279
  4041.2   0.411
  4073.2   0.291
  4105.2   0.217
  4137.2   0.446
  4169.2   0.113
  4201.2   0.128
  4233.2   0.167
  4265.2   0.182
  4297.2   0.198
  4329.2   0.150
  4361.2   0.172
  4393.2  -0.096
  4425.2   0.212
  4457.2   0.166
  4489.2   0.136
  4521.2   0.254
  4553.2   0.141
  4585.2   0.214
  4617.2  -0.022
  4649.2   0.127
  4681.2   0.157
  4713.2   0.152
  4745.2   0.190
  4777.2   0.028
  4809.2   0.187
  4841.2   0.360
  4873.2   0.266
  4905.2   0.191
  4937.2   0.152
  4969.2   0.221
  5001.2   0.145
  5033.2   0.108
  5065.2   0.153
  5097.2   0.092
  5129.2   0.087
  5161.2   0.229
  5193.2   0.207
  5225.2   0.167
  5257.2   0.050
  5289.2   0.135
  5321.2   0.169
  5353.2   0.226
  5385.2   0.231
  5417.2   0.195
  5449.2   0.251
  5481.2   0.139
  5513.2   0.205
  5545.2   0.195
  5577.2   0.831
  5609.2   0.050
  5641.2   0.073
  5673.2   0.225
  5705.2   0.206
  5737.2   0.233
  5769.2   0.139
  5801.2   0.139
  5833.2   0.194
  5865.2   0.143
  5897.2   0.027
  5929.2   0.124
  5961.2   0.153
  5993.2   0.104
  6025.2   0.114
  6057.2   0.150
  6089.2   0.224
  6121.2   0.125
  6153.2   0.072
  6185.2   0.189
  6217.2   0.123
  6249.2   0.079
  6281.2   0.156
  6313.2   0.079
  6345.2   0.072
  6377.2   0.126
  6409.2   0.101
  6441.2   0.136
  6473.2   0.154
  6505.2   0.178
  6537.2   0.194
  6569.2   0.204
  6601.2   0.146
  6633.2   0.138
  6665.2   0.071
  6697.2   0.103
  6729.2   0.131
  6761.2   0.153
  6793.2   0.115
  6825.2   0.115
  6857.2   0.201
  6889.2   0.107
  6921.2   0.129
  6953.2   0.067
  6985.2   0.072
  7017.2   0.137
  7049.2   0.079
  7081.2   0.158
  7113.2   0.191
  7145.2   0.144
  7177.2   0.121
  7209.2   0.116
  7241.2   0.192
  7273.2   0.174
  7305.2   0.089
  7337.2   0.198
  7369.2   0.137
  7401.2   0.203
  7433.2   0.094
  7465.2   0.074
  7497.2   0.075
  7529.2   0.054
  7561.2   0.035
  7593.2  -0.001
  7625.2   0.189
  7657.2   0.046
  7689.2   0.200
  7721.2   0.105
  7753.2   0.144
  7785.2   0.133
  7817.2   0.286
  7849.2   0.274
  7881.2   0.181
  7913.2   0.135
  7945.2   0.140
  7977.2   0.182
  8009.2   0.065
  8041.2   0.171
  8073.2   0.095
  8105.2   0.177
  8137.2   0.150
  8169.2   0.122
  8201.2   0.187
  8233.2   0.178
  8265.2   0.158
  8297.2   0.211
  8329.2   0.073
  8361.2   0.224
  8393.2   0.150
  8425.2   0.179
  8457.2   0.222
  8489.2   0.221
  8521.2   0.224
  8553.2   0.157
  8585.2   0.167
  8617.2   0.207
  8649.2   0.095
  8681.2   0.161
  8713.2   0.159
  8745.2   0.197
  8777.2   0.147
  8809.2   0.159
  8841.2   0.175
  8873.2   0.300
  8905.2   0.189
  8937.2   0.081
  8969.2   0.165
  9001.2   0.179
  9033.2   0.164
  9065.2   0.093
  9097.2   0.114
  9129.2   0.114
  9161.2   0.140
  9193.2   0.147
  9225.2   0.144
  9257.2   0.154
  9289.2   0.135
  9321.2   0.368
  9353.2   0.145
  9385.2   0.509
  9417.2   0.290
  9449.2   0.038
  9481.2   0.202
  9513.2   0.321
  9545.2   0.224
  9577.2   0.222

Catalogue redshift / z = 1.10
